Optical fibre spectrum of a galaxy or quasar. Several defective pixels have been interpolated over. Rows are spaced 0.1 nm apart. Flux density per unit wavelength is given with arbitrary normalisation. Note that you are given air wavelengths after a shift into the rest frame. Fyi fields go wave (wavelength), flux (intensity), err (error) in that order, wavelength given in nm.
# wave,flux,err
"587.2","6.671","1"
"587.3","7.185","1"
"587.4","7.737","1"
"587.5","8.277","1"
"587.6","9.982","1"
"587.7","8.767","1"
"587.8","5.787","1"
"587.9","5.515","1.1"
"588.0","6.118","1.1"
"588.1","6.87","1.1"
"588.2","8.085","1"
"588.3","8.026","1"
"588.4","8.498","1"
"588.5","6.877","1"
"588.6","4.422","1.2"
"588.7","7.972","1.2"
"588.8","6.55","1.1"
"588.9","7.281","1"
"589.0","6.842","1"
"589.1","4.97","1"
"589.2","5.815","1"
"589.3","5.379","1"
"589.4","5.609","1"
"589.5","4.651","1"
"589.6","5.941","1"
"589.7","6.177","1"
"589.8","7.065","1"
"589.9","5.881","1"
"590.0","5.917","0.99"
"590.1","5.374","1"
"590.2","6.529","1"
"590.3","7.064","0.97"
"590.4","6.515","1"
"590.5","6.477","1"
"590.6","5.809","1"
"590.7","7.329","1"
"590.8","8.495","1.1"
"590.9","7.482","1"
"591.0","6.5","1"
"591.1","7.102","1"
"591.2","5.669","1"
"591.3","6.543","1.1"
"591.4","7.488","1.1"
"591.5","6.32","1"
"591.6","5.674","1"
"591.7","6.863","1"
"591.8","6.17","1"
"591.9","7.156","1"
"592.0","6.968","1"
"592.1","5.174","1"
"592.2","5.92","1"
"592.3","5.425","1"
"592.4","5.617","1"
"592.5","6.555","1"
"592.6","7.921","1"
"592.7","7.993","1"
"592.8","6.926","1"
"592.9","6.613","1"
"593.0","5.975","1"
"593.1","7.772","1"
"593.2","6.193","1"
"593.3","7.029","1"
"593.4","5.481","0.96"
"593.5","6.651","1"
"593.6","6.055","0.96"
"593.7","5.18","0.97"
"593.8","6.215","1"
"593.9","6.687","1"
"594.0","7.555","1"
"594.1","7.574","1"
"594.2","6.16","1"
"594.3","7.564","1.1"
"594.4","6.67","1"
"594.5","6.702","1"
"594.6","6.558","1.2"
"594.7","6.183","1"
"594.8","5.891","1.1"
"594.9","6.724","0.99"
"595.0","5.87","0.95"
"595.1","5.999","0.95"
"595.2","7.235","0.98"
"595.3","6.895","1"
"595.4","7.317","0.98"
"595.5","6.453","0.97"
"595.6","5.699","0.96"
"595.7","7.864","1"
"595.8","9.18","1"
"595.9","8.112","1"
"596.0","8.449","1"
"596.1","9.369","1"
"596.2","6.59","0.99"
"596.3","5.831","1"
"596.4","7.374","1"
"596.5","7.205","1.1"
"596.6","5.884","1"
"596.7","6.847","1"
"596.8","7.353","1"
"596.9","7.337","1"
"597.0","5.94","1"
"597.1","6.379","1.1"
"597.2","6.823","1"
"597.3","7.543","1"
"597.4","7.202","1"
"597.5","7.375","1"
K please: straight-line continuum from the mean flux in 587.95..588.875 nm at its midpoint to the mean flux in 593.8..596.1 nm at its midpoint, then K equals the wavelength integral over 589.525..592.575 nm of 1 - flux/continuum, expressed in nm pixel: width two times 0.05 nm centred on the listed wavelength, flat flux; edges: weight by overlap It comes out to 0.259 nm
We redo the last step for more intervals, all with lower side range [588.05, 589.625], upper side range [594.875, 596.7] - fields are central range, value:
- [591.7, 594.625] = 0.13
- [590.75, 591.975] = -0.01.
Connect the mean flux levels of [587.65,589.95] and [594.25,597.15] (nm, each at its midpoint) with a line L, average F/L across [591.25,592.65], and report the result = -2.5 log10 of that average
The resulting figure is 0.05 mag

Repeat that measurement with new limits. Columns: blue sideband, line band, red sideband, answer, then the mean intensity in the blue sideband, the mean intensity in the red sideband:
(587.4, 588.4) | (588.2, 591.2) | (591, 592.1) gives 0.084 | 7.55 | 6.53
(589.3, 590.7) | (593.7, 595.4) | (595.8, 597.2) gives 0.037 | 6.1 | 7.19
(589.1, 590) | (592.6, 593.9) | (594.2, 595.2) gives -0.049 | 5.77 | 6.49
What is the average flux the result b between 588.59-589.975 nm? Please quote 6.08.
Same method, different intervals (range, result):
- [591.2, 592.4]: 6.28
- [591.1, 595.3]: 6.52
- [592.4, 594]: 6.61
